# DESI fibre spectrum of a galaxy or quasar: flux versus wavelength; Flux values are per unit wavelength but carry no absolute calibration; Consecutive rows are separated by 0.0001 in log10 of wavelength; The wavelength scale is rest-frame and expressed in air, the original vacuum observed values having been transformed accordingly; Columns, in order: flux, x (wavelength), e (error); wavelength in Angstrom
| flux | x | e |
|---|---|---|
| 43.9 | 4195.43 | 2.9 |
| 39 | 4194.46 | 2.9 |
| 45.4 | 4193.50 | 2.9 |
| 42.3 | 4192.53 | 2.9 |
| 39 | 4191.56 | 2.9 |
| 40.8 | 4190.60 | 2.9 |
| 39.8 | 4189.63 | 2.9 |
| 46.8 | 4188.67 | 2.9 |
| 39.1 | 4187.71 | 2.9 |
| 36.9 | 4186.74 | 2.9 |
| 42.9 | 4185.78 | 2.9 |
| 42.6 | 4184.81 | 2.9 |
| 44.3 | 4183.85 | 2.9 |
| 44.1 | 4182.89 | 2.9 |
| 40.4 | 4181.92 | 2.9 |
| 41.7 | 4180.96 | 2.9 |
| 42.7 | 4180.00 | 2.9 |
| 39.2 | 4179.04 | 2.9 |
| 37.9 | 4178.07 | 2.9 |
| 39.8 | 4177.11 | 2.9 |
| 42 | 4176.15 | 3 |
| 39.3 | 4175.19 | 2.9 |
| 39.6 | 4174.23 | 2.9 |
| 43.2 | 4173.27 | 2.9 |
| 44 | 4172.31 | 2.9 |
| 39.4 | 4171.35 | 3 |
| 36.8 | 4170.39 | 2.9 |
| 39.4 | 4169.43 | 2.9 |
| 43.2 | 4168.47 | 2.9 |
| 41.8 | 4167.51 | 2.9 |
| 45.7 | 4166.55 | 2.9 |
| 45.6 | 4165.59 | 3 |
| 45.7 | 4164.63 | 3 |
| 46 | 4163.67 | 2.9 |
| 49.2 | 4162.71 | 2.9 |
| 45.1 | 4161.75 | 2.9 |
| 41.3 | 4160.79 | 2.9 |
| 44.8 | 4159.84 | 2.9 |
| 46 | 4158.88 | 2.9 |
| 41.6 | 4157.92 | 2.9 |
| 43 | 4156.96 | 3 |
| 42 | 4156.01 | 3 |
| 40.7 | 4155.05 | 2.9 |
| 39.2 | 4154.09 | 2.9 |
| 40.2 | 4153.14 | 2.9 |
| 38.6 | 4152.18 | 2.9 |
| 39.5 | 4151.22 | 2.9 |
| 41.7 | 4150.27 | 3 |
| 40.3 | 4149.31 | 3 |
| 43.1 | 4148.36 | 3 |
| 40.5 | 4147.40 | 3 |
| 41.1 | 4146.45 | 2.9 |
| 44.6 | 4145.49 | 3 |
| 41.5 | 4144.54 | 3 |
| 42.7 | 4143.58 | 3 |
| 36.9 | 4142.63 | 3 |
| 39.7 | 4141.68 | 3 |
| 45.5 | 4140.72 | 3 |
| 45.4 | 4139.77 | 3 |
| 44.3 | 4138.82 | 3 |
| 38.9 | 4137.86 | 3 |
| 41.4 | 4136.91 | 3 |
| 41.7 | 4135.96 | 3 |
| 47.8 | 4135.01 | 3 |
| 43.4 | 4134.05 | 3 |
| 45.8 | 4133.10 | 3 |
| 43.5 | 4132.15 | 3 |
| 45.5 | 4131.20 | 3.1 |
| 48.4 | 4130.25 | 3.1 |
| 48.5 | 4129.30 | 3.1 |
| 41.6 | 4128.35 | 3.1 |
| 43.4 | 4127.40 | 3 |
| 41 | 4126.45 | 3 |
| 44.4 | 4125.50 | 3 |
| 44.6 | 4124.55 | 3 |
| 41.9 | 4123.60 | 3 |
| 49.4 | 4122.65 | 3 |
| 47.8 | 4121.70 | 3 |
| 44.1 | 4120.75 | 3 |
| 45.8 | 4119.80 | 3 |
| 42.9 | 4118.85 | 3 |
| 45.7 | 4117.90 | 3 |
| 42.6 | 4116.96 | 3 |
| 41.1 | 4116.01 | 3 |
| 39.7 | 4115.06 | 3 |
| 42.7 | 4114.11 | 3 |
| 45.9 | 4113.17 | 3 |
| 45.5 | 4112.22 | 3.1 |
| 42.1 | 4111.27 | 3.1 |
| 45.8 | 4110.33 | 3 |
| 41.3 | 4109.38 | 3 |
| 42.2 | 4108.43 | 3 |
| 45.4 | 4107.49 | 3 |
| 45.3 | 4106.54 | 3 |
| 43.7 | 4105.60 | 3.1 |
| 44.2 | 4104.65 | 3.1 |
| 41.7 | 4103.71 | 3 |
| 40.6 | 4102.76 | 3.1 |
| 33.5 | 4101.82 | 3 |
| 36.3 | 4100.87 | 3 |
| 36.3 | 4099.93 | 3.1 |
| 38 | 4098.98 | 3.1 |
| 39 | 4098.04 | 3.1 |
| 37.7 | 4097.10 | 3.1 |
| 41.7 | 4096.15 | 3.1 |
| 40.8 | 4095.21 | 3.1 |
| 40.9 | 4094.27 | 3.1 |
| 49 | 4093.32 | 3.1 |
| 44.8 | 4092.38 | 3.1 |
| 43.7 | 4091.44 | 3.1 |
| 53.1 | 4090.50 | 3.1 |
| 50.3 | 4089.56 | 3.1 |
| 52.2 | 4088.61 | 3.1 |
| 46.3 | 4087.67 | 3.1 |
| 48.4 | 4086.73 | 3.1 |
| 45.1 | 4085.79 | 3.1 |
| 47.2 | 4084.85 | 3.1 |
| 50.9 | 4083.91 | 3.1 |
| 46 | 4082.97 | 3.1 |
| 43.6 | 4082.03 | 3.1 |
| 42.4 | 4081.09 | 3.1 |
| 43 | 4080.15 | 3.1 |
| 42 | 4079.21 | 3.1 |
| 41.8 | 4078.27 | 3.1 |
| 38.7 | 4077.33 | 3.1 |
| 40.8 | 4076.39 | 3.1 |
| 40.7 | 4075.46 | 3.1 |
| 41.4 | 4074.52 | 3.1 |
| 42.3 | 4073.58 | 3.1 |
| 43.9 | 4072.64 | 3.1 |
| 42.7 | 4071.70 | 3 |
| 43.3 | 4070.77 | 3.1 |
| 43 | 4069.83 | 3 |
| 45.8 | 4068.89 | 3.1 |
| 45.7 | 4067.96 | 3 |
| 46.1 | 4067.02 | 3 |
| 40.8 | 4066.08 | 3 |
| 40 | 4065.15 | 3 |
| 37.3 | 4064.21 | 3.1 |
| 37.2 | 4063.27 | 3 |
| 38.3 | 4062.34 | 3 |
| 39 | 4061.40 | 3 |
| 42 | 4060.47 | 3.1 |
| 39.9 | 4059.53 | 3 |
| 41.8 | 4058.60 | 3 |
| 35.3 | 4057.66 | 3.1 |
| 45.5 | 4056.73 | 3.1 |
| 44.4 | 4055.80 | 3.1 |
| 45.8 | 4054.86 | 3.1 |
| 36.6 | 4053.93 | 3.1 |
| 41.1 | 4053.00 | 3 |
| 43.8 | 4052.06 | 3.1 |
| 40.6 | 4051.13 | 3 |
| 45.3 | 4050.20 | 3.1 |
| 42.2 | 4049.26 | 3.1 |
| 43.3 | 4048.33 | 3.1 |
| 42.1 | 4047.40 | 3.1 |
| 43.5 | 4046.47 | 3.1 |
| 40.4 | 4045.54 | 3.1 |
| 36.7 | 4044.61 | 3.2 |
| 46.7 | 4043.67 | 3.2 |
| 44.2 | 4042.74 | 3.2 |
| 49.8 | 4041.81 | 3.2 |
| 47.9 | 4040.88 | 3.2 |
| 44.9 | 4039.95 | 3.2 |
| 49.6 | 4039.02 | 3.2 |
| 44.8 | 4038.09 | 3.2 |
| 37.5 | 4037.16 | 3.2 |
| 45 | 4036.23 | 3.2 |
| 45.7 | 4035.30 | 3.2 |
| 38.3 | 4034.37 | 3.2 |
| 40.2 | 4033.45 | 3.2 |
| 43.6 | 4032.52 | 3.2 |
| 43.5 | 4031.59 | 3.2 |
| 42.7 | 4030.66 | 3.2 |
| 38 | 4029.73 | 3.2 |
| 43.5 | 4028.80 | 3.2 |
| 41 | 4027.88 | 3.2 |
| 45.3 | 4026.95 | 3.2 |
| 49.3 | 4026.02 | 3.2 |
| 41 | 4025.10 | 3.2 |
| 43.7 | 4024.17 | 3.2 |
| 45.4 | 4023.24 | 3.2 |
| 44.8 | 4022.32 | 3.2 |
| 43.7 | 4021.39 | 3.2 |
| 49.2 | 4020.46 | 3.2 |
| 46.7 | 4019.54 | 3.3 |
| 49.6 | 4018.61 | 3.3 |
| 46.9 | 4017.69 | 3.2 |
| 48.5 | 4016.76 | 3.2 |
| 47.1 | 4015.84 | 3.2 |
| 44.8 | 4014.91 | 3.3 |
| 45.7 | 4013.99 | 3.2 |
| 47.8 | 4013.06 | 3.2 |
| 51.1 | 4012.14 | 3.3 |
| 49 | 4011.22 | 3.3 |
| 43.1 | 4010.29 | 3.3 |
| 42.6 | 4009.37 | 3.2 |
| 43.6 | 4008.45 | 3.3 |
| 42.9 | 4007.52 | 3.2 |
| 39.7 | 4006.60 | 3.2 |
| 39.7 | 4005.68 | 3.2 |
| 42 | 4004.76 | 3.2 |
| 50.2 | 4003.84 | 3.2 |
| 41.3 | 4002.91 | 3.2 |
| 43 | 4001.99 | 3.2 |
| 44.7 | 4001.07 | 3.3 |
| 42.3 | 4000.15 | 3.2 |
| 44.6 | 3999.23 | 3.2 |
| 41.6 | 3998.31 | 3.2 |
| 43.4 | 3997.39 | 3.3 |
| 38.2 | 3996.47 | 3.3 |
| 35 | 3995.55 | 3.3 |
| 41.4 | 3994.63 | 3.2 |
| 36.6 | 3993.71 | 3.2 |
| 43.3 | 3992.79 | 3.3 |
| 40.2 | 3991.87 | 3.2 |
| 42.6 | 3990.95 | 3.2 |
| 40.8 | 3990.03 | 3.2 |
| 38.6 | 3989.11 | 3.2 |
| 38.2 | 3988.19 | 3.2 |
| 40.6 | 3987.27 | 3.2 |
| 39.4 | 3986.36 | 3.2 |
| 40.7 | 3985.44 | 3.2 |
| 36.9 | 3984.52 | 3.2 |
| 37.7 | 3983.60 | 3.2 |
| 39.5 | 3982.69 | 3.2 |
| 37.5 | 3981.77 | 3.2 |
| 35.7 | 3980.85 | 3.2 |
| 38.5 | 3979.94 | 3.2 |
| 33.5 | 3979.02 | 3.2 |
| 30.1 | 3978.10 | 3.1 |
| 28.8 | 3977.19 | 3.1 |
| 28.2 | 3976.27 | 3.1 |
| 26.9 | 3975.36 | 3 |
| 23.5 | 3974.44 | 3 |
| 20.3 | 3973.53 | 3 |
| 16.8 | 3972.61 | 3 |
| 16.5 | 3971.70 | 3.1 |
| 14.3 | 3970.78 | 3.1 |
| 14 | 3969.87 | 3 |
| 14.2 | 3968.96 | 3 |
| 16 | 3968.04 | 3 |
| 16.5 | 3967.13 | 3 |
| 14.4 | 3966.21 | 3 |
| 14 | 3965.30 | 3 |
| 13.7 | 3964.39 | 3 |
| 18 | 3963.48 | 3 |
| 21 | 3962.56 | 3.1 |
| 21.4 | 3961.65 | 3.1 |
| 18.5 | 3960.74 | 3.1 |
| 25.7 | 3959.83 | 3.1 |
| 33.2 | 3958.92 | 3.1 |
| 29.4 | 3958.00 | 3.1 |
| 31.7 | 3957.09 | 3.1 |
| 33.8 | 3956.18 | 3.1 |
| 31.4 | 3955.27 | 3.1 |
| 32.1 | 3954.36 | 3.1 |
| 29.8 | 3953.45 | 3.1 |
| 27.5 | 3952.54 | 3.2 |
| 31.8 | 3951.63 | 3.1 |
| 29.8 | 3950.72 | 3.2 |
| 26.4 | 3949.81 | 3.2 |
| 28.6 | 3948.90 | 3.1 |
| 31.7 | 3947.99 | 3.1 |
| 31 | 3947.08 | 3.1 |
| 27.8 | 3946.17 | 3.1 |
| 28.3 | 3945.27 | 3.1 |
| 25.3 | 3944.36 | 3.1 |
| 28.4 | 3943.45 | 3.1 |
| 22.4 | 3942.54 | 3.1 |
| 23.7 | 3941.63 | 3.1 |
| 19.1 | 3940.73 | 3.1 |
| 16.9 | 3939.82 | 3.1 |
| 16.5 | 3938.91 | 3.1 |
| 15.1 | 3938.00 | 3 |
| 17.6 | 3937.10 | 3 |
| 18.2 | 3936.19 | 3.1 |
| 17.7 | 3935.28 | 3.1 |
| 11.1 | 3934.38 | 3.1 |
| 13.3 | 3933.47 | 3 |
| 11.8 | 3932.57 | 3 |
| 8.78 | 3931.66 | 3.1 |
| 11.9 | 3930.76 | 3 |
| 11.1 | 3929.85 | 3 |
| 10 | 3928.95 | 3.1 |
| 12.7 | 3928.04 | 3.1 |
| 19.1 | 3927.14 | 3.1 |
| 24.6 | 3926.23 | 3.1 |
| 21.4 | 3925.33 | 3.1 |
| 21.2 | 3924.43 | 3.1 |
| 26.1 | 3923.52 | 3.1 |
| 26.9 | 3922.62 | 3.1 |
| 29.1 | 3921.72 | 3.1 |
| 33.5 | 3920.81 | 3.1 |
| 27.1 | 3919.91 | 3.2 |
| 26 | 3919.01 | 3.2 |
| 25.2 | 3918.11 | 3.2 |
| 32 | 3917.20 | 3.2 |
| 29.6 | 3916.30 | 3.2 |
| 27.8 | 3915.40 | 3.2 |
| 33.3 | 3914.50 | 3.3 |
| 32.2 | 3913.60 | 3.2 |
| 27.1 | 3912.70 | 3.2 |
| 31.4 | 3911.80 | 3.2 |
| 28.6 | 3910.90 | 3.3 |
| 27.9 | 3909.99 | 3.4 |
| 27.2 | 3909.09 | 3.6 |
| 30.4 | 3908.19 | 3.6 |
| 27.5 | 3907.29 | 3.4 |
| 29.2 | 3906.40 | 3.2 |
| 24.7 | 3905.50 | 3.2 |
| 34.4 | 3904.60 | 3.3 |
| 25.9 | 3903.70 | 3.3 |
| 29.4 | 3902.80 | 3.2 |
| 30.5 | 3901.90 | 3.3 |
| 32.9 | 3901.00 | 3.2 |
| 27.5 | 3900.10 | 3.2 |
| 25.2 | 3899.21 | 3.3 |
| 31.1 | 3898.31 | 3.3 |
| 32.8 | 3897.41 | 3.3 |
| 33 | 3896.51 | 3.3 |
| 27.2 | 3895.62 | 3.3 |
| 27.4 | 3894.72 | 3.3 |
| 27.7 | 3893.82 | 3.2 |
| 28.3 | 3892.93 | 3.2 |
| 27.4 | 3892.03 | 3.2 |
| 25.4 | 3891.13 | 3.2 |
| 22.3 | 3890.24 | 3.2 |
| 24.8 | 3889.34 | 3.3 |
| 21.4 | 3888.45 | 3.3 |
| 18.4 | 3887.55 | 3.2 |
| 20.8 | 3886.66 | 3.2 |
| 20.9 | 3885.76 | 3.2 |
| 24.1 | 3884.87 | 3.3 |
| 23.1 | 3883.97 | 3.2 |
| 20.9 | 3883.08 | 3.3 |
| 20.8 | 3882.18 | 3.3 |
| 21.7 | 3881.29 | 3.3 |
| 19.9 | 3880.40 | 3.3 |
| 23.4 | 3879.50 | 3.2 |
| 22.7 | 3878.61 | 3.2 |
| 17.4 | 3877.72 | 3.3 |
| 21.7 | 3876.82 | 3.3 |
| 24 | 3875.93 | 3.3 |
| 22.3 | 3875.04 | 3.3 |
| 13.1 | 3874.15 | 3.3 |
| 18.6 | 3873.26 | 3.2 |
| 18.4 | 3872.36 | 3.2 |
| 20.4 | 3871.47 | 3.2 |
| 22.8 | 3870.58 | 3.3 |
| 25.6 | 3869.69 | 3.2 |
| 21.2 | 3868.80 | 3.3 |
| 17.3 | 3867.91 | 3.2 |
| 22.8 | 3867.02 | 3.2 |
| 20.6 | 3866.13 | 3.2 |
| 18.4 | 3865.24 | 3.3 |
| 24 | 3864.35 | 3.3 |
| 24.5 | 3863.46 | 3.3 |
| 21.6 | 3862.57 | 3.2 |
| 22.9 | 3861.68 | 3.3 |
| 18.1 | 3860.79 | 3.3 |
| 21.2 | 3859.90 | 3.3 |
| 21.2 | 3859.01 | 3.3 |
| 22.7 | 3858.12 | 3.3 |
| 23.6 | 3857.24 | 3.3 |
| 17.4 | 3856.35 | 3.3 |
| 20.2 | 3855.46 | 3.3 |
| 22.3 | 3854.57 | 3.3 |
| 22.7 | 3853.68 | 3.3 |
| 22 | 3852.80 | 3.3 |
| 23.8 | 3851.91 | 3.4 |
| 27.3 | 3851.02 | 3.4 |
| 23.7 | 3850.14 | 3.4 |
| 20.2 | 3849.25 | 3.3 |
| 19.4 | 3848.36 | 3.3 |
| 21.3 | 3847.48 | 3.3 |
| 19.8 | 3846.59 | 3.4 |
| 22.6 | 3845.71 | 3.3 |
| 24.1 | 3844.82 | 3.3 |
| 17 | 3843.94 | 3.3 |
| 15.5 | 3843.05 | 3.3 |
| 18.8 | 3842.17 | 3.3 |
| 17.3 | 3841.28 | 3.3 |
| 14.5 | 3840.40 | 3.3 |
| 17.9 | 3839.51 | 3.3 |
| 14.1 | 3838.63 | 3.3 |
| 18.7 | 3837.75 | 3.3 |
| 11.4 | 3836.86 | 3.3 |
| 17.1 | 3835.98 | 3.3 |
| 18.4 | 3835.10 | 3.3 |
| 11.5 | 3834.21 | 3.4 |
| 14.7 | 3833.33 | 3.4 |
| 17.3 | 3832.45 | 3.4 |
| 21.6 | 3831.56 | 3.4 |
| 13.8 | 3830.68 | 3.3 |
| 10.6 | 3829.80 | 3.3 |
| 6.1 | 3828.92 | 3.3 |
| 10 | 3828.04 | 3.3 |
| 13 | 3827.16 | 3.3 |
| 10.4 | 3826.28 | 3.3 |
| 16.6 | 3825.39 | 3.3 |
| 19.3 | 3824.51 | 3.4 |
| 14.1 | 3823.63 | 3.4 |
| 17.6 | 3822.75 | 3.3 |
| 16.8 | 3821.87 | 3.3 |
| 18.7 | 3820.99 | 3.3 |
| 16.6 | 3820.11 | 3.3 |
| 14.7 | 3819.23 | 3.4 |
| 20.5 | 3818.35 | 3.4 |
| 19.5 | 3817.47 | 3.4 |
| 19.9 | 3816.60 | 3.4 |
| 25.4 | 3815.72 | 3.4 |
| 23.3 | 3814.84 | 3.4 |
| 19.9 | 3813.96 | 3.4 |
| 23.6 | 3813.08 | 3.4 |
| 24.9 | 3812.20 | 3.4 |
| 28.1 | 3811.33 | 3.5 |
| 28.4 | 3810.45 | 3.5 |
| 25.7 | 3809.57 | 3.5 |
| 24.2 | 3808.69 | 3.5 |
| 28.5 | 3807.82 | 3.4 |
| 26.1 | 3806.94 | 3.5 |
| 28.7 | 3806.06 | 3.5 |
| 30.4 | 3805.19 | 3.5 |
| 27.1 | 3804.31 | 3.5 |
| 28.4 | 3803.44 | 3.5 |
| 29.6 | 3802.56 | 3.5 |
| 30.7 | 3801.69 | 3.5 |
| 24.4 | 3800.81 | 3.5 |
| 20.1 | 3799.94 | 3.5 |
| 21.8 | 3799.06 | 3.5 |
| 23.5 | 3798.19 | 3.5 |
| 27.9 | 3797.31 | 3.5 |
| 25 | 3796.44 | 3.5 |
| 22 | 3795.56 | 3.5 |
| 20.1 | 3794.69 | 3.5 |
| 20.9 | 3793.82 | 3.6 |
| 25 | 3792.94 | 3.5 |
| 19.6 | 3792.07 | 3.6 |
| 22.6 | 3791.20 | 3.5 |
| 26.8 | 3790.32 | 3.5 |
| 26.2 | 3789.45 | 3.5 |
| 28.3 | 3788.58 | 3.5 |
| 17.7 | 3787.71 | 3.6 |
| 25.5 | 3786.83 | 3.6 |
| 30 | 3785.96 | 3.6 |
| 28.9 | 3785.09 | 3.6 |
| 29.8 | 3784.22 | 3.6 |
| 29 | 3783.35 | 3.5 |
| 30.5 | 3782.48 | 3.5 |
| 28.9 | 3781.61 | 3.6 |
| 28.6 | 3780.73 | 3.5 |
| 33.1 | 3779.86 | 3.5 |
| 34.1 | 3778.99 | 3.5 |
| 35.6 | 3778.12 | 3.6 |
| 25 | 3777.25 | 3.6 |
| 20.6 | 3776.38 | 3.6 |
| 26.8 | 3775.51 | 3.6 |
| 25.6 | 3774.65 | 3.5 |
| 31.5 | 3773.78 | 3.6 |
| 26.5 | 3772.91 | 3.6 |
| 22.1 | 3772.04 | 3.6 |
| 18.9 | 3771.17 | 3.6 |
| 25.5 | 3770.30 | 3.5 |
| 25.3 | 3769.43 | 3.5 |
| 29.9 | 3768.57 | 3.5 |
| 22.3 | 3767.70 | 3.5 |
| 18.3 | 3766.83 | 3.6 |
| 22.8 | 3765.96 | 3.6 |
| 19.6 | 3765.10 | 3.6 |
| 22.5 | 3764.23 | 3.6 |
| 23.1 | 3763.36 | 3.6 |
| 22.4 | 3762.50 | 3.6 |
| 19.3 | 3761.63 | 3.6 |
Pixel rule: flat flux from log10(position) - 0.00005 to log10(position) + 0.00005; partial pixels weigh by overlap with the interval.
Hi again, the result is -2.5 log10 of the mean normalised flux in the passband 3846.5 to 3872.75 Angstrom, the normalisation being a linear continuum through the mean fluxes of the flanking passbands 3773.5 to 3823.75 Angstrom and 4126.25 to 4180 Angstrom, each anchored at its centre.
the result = 0.28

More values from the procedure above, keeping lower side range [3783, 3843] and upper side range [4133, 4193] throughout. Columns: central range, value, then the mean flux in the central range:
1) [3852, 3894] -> 0.14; 21.7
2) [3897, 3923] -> -0.09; 29.2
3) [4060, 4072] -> -0.15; 41.6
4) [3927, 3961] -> 0.27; 22.7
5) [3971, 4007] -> -0.16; 36.7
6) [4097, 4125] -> -0.09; 42.5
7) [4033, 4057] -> -0.23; 43.3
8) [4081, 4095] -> -0.24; 46.9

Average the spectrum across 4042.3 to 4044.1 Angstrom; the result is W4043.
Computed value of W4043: 45.5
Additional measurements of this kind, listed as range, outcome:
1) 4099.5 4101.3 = 36.4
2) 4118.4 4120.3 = 44.3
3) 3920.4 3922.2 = 31.1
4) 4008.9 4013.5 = 46.8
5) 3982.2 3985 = 38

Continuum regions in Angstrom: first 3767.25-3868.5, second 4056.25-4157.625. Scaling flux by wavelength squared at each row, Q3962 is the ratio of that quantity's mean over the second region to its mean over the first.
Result 2.24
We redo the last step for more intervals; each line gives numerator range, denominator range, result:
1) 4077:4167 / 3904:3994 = 1.80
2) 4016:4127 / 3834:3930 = 2.05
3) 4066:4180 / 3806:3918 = 2.20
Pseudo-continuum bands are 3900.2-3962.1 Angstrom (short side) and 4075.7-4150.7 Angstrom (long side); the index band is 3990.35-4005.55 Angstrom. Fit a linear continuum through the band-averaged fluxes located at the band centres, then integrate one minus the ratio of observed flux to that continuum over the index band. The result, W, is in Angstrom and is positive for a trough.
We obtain -4.8 Angstrom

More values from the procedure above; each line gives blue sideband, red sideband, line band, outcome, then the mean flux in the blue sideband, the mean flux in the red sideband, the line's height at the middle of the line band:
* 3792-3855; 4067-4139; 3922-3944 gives 8.7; 20.5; 43.6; 29.6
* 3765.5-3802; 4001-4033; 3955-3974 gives 9.3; 25.6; 44.7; 40.4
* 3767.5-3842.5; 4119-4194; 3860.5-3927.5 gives 6.2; 22.4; 42.6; 27.5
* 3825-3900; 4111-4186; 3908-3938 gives 3.0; 20.6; 42.8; 25.3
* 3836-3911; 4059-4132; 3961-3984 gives 6.1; 22.9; 43.2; 31.9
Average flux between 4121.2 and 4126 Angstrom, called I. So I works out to 45.6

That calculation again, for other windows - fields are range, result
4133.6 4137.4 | 43.5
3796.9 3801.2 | 23.5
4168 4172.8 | 40.6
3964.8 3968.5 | 15.2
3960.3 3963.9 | 19.7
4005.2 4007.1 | 39.9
